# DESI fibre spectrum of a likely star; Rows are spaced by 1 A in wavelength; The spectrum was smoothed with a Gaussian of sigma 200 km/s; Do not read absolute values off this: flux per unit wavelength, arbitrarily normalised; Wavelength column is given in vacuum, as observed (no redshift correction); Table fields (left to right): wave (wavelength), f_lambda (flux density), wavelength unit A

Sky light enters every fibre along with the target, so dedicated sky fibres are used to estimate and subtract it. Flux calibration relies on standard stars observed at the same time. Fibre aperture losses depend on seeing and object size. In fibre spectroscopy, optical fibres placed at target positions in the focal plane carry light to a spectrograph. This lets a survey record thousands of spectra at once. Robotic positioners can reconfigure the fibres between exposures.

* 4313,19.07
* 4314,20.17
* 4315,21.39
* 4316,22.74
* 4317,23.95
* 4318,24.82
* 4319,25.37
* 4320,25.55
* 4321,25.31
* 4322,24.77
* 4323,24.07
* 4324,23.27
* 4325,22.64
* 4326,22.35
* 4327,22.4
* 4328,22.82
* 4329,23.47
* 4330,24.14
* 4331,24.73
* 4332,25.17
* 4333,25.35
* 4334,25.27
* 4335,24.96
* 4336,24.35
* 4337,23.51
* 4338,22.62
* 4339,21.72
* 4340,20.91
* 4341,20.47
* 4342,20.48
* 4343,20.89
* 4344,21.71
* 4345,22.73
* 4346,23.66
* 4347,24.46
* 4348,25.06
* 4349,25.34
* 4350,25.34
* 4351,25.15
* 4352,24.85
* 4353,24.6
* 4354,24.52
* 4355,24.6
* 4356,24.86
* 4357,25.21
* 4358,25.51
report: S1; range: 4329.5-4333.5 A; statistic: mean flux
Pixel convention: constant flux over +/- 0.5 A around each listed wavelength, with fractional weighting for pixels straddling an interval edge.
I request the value 24.8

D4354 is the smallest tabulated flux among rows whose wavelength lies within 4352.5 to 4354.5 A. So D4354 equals 24.52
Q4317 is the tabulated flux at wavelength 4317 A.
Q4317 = 23.95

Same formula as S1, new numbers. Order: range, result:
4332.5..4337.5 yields 24.7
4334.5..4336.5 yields 24.7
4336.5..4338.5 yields 23.1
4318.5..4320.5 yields 25.5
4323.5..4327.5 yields 22.7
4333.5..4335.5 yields 25.1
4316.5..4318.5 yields 24.4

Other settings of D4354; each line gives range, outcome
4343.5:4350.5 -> 21.71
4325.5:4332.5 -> 22.35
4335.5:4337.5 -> 23.51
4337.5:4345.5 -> 20.47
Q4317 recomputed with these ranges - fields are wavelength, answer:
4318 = 24.82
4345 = 22.73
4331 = 24.73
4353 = 24.6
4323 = 24.07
